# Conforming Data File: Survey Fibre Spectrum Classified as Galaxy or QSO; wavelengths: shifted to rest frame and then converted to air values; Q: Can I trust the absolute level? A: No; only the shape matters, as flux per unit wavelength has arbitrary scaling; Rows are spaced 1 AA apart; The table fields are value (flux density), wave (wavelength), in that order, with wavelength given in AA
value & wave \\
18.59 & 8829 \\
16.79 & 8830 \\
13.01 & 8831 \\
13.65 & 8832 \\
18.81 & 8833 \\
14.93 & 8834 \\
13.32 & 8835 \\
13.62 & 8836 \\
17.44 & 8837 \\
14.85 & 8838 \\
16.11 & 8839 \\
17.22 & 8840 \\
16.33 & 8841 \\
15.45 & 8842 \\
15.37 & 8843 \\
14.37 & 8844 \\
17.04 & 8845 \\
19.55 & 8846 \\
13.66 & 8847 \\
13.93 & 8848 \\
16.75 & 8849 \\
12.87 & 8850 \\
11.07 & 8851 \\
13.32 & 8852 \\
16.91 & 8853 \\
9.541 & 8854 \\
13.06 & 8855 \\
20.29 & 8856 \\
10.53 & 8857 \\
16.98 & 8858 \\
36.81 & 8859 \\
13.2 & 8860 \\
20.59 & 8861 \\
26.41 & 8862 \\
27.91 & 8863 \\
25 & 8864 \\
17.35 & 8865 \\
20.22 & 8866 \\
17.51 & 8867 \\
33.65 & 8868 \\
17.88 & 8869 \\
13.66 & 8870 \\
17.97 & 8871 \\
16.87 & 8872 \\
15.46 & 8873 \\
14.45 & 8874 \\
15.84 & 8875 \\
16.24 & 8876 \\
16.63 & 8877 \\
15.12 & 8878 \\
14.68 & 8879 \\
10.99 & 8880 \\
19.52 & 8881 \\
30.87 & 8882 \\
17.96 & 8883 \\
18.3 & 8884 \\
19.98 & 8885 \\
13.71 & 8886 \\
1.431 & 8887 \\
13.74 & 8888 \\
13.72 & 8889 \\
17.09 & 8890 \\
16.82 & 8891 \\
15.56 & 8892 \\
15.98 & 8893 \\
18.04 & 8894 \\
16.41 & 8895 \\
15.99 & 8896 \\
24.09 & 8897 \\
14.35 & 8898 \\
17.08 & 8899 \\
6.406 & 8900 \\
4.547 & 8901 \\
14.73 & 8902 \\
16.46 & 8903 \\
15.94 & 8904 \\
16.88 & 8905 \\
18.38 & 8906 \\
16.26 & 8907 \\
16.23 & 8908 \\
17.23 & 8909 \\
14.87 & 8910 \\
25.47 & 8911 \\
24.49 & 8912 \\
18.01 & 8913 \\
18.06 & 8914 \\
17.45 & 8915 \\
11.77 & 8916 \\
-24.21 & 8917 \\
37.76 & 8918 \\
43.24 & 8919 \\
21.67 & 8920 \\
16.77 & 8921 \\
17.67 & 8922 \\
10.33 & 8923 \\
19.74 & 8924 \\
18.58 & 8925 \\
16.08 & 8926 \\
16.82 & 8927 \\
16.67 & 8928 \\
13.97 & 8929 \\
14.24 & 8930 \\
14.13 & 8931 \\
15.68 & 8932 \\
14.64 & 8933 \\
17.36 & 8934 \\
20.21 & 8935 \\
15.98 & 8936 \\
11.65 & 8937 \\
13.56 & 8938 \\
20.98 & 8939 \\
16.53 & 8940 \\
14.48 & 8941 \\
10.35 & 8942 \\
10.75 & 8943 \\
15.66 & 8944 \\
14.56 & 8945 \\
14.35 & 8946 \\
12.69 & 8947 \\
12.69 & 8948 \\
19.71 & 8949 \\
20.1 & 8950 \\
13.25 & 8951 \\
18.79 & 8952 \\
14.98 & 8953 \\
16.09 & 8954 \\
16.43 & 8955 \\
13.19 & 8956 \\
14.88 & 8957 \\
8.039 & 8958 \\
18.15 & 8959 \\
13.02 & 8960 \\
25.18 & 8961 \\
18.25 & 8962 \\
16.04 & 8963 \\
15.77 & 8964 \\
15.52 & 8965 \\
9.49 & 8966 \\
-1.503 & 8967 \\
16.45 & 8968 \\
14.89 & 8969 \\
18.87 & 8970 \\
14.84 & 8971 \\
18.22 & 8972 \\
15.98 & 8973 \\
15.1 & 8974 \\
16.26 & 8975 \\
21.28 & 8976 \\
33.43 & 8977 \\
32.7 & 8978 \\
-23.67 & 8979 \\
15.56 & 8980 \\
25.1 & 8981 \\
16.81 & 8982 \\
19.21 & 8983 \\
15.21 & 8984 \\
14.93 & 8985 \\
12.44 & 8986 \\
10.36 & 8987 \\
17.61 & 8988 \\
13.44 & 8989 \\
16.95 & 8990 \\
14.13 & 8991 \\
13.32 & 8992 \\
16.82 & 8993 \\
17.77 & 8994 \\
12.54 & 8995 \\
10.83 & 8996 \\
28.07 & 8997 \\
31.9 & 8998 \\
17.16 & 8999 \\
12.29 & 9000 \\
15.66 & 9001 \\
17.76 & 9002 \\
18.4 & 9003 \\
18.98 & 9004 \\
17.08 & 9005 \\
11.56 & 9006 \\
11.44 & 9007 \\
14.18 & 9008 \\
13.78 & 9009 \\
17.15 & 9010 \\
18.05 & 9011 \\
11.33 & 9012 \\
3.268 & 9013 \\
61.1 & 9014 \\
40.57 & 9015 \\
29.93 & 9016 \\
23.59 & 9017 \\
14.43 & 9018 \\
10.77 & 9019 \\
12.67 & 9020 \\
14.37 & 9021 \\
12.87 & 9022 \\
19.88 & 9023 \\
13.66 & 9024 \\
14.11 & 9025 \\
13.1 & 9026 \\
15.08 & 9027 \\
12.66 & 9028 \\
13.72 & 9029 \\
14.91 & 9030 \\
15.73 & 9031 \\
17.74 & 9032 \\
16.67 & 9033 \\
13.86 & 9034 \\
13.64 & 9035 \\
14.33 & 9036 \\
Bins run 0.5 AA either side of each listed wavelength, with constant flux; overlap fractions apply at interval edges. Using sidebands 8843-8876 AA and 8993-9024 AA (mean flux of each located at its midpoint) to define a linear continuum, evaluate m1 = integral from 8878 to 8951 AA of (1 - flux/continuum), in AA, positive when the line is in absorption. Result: 7.7 AA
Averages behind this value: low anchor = 17.8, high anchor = 18.5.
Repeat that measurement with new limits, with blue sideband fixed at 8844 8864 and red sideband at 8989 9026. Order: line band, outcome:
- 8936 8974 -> 6.0 AA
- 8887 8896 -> 1.3 AA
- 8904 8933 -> 0.7 AA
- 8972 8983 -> 0.5 AA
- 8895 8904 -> 1.6 AA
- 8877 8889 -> 1.1 AA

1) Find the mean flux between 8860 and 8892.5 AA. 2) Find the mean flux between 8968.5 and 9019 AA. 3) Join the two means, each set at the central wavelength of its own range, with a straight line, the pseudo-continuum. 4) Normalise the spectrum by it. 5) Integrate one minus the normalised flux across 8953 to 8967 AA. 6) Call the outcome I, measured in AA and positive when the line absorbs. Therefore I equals 2.34 AA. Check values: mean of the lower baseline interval 17.8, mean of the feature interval 14.8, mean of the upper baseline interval 17.7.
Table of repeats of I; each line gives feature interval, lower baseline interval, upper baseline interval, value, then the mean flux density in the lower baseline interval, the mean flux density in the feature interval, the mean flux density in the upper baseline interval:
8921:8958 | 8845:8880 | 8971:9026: 4.30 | 17.6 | 15.4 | 17.3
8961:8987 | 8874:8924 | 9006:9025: 3.41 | 16.5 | 15.6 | 18.7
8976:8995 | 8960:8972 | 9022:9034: -0.96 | 15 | 15.7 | 15.1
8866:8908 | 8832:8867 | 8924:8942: 0.58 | 17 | 16.3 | 15.9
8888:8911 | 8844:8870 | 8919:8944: 1.88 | 18.3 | 15.8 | 16.3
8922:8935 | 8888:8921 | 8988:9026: 0.80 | 16.7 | 15.9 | 17.8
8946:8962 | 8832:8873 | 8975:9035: 1.21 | 17.4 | 15.8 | 17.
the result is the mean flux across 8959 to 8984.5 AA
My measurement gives 16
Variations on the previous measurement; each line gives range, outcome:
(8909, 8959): 16.2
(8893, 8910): 15.6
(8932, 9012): 15.7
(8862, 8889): 17.9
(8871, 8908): 15.8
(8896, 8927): 16.9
